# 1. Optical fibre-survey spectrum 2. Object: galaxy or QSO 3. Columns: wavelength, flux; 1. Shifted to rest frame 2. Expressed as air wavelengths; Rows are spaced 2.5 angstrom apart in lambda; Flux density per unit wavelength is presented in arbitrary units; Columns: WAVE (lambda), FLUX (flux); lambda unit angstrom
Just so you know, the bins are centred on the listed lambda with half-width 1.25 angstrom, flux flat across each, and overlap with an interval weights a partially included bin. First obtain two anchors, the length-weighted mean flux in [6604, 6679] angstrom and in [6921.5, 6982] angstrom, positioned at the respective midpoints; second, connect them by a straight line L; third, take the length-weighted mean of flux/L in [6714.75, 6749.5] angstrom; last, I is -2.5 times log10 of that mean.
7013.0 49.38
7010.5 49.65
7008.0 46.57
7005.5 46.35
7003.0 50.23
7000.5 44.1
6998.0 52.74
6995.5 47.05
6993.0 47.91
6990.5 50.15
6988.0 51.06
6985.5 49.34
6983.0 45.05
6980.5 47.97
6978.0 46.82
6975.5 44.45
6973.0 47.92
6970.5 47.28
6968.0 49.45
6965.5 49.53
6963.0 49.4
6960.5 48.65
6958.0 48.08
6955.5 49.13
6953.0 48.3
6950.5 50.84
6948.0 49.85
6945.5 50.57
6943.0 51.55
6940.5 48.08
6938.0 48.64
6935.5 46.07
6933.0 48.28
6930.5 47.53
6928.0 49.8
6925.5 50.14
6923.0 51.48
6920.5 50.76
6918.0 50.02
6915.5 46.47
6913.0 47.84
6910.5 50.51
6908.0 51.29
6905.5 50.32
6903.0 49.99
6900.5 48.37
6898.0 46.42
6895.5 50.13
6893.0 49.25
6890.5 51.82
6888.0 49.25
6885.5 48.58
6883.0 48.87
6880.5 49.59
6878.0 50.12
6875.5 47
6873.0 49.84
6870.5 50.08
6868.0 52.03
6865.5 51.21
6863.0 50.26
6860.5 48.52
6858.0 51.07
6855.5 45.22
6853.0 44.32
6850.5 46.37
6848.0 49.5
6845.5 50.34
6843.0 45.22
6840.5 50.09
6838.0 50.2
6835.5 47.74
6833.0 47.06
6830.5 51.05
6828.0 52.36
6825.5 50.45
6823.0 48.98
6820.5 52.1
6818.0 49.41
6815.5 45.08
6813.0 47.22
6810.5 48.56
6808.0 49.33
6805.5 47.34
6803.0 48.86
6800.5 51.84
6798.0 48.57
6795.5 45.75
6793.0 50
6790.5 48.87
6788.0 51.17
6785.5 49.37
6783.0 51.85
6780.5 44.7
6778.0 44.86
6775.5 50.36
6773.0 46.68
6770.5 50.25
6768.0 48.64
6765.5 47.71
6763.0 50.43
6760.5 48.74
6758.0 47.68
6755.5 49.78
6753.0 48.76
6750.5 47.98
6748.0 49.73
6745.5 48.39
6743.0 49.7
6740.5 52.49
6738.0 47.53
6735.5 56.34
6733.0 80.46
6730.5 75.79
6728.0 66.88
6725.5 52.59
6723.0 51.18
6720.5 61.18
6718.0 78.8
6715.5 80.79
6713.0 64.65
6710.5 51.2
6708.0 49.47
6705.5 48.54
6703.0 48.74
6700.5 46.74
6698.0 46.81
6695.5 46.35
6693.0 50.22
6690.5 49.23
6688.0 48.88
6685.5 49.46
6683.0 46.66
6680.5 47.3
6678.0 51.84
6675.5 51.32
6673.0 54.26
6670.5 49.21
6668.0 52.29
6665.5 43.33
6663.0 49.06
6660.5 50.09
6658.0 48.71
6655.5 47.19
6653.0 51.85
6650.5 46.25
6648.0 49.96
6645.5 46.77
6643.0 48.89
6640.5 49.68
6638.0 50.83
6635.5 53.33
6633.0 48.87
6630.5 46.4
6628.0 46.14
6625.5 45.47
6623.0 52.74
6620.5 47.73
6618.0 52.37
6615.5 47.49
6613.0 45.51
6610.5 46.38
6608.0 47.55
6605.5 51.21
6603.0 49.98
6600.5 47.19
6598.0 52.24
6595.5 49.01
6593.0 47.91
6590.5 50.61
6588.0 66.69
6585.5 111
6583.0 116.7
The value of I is -0.23 mag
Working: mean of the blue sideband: 49.1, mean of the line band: 60.5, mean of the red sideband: 48.7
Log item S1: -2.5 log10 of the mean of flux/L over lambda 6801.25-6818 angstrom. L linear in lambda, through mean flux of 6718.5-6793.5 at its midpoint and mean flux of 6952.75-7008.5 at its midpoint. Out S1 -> 0.08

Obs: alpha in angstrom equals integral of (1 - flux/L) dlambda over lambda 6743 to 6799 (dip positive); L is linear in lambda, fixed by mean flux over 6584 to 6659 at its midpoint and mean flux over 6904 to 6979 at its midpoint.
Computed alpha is 2.0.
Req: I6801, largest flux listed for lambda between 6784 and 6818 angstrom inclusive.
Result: 51.84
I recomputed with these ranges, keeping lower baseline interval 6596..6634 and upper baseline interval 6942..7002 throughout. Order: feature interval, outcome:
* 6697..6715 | -0.079 mag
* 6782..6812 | -0.015 mag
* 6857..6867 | -0.037 mag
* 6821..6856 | -0.001 mag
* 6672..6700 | -0.015 mag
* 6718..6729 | -0.233 mag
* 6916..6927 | -0.037 mag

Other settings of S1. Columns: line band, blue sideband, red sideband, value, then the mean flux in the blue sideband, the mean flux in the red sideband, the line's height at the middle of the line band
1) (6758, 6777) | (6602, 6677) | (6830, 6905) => 0.00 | 49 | 49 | 49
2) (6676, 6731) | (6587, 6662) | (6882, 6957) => -0.11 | 49.4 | 49.3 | 49.4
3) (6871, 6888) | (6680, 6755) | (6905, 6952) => 0.04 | 54.8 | 49.5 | 50.7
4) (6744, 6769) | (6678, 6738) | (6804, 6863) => 0.09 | 56.2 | 48.6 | 53.3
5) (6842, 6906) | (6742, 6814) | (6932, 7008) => -0.01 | 48.7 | 48.5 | 48.6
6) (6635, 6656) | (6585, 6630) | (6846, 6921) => 0.05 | 52.1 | 49.2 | 51.7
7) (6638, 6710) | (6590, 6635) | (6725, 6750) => 0.09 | 48.6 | 57.9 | 53.2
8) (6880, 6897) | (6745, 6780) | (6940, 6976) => -0.02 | 48.5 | 49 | 48.8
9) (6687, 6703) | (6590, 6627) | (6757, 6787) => 0.01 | 48.8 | 48.5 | 48.6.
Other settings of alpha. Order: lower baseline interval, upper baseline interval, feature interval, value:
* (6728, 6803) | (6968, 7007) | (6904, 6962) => -0.63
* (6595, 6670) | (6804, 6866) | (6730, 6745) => -3.15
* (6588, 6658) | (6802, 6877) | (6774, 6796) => 0.16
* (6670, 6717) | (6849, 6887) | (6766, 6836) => 1.60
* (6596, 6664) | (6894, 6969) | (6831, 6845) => 0.23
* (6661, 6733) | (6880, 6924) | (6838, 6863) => 1.30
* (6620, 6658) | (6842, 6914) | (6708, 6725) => -4.89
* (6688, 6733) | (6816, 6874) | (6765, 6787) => 2.10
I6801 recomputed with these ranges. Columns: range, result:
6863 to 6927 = 52.03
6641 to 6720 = 80.79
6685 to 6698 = 50.22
